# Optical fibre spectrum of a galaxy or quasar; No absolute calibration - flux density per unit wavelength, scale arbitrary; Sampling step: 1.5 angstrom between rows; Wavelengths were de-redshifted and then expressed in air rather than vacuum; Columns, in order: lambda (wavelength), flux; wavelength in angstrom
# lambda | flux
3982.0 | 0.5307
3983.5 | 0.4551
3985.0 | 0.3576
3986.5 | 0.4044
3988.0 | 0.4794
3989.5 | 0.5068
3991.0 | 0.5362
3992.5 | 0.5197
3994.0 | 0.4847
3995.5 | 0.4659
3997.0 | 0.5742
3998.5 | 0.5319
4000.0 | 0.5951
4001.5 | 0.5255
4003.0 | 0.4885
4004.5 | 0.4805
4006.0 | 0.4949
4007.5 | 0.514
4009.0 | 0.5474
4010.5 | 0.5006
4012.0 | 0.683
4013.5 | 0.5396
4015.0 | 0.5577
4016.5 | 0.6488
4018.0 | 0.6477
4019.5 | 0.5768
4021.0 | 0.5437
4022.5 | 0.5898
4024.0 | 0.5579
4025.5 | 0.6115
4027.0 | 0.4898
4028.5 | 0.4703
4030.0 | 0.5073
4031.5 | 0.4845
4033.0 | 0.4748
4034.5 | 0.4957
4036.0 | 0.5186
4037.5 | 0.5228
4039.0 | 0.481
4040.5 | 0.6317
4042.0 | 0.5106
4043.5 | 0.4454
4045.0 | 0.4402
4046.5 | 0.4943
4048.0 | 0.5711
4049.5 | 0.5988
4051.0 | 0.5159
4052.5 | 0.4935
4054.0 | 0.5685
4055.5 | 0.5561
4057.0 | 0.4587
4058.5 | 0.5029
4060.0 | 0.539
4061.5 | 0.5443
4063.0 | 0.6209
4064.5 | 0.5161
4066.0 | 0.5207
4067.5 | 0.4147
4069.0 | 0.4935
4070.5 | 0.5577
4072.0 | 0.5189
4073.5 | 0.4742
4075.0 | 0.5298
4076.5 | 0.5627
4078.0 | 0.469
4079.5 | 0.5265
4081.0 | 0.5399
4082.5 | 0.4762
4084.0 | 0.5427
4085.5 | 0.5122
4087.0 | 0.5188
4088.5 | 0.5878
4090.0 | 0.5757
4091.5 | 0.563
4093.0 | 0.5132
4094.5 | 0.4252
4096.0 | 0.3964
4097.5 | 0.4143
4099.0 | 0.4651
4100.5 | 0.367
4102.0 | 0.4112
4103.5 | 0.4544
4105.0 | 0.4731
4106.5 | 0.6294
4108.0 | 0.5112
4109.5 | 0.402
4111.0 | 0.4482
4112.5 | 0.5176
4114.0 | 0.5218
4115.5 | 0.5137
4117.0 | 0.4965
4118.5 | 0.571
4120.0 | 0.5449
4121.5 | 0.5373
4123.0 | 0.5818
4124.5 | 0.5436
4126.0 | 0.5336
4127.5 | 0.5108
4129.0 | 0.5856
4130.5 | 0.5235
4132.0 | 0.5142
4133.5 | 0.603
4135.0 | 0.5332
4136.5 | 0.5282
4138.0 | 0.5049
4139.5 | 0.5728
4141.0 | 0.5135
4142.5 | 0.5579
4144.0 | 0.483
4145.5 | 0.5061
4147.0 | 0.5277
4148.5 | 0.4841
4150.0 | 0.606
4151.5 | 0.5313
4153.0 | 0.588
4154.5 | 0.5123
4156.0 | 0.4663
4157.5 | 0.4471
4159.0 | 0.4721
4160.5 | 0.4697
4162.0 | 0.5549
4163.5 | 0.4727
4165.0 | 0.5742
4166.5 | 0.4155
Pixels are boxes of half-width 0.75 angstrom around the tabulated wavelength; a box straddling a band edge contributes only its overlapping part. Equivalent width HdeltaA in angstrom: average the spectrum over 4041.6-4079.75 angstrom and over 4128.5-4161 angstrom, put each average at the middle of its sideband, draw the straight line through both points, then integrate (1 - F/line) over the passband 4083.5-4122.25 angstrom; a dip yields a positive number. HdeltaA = 1.8 angstrom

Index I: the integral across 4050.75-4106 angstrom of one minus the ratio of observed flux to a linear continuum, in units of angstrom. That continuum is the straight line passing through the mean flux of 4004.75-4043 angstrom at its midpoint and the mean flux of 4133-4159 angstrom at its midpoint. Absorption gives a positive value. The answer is 3.2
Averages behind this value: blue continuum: 0.543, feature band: 0.504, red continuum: 0.525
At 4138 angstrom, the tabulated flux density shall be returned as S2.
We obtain 0.5049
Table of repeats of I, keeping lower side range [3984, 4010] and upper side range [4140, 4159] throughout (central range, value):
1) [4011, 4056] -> -3.3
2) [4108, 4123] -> 0.1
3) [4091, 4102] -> 1.4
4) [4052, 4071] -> -0.5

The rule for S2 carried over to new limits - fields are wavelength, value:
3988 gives 0.4794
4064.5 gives 0.5161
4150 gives 0.606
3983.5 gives 0.4551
